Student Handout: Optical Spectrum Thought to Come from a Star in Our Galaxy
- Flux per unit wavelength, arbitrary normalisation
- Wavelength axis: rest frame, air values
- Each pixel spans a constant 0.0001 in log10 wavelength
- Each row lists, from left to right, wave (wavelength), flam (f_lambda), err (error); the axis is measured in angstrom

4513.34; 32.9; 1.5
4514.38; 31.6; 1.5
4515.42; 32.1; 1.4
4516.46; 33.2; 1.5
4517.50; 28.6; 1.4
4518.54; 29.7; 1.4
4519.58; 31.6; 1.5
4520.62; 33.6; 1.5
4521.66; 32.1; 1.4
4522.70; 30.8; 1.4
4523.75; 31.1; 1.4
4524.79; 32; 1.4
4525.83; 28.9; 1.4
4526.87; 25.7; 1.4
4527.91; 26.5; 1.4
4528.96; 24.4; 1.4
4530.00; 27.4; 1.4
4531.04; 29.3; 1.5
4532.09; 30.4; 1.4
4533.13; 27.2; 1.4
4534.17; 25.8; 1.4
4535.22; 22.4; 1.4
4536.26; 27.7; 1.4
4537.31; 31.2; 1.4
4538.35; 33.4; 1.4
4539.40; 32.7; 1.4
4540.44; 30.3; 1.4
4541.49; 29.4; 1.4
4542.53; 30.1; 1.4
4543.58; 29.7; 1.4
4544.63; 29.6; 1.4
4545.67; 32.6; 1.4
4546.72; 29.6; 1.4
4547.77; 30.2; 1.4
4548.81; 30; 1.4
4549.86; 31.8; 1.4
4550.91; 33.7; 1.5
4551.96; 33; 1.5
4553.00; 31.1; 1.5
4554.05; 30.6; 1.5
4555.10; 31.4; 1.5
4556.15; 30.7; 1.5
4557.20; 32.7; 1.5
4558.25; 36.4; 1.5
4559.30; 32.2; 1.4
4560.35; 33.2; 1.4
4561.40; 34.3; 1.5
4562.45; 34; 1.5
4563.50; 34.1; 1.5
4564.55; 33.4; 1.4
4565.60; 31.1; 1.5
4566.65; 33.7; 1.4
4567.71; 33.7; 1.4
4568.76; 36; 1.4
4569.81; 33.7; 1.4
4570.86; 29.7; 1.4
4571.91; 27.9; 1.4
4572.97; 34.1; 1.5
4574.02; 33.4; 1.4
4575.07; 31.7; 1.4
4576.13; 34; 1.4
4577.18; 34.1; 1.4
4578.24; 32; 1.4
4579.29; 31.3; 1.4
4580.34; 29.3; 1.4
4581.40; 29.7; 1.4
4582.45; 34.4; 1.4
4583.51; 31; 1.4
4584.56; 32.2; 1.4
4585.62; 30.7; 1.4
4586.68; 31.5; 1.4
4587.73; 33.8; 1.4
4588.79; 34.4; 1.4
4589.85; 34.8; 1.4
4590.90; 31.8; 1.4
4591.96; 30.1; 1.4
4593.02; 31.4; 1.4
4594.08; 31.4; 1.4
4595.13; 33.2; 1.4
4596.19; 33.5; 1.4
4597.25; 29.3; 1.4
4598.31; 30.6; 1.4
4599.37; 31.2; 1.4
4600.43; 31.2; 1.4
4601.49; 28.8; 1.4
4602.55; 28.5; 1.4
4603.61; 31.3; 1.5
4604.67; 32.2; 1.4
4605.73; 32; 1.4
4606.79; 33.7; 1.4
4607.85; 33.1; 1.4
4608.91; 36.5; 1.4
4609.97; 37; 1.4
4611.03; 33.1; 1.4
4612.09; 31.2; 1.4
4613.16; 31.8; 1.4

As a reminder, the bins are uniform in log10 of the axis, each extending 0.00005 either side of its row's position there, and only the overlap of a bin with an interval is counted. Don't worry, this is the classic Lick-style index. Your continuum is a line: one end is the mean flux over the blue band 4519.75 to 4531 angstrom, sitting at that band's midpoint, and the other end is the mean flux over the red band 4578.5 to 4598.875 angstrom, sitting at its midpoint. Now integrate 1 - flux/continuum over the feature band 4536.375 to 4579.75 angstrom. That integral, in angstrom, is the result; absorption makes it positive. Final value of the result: -2.11 angstrom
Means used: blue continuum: 29.3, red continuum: 31.8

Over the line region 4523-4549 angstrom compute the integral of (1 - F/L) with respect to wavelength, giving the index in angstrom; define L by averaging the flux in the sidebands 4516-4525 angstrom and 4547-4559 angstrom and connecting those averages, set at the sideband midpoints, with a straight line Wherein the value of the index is 2.08 angstrom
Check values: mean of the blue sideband 31.4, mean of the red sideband 31.9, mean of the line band 29.1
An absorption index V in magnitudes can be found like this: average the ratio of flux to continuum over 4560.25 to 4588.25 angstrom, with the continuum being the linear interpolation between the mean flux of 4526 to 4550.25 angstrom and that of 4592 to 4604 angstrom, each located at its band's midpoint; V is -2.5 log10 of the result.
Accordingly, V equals -0.08 mag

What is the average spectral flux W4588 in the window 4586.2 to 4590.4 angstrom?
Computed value 33.7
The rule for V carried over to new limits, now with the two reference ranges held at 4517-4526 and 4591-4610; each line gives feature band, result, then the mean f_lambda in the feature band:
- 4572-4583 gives -0.02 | 32.2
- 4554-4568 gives -0.05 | 33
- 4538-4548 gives 0.02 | 30.7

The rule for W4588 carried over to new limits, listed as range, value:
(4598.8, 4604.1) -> 30.2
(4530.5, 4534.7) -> 28.2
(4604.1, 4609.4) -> 33.5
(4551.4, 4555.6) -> 31.6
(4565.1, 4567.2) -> 32.3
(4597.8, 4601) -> 31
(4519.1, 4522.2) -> 32.5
